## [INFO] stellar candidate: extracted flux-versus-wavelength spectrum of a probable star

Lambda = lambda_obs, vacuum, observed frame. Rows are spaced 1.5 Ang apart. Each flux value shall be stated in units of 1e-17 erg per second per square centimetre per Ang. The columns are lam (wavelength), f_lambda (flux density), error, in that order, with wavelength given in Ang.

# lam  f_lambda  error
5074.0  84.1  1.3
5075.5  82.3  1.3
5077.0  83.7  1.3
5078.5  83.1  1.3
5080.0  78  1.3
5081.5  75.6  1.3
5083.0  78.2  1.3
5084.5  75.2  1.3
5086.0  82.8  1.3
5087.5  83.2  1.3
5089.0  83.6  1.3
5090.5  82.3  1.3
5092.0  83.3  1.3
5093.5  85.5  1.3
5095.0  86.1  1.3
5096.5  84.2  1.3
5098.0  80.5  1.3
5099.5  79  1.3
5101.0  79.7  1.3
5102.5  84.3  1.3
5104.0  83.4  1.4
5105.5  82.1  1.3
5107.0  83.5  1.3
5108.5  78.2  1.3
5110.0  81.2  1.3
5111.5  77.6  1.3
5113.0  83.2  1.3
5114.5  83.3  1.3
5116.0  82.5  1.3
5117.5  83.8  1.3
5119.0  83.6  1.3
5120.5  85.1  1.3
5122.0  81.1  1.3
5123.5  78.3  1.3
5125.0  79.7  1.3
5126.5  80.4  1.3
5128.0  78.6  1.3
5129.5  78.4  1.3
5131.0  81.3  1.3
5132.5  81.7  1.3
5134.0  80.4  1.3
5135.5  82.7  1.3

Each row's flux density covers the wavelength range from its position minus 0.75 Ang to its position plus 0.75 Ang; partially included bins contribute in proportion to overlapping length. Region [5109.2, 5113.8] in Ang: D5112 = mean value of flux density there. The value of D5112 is 80.7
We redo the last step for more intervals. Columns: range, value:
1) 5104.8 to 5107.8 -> 82.7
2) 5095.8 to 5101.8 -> 80.9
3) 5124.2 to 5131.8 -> 79.7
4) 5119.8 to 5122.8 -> 83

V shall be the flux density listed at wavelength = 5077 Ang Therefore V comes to 83.7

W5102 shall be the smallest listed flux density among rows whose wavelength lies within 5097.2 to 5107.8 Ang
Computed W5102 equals 79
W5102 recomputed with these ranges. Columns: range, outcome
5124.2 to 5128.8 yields 78.6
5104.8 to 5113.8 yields 77.6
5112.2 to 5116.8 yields 82.5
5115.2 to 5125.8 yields 78.3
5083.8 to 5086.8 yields 75.2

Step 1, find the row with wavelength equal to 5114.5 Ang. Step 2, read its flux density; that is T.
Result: 83.3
